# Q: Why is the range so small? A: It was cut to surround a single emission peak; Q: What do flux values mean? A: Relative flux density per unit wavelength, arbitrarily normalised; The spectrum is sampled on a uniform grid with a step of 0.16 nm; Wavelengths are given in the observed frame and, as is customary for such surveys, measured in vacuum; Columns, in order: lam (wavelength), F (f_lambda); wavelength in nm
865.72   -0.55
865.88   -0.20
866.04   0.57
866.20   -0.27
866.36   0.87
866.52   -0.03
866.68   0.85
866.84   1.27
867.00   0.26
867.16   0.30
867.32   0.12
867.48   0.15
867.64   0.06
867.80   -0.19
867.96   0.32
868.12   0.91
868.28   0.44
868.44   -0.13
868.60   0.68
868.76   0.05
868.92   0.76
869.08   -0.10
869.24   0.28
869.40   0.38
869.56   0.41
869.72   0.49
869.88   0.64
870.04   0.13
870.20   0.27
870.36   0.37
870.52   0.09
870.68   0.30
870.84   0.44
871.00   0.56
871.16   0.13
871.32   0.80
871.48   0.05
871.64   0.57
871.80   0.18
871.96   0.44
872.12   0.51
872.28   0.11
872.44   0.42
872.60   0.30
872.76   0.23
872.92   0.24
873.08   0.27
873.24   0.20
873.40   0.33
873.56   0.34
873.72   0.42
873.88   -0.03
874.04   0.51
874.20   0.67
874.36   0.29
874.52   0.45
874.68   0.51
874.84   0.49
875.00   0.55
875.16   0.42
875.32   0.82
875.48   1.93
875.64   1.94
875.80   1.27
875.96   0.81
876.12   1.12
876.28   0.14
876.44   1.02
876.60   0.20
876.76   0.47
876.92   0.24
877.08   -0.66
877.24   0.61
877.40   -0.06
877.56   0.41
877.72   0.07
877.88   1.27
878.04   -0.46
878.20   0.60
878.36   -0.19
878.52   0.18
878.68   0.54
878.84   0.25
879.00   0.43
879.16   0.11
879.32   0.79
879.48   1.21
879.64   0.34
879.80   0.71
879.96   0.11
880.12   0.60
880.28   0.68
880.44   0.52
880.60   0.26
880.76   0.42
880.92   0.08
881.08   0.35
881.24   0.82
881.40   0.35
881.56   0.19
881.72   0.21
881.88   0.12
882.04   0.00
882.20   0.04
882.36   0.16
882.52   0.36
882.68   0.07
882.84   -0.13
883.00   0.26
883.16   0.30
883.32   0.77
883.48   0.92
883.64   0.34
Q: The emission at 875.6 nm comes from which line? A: Hgamma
